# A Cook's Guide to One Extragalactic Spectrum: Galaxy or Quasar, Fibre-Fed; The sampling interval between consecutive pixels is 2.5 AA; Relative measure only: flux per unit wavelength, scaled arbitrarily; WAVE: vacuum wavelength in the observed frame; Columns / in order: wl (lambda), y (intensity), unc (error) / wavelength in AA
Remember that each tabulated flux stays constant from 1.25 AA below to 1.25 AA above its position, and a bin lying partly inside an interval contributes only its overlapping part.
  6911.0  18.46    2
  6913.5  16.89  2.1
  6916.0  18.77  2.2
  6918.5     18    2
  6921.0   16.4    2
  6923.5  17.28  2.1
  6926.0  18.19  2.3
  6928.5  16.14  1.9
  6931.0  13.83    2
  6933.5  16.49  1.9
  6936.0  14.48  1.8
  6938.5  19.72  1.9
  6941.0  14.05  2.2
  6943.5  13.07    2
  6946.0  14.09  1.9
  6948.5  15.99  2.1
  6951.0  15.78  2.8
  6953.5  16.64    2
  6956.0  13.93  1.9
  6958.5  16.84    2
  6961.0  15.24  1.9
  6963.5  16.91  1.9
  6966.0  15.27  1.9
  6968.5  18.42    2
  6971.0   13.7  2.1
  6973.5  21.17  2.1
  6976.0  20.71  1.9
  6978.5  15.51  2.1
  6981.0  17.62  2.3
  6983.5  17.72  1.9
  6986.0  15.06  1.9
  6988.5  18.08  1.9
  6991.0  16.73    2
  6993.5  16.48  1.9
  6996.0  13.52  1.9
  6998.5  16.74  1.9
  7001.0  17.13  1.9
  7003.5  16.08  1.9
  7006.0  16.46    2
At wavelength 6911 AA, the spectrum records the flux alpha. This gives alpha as 18.46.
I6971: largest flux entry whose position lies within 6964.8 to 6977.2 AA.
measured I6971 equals 21.17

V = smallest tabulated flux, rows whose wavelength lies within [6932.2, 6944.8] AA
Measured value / 13.07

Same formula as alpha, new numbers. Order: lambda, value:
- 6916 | 18.77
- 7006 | 16.46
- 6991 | 16.73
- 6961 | 15.24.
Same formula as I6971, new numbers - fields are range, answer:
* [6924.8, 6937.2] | 18.19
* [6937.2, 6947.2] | 19.72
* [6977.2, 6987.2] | 17.72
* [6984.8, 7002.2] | 18.08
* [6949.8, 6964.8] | 16.91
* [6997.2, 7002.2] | 17.13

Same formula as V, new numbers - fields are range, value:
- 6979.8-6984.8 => 17.62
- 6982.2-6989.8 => 15.06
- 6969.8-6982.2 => 13.7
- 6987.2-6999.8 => 13.52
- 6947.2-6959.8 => 13.93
